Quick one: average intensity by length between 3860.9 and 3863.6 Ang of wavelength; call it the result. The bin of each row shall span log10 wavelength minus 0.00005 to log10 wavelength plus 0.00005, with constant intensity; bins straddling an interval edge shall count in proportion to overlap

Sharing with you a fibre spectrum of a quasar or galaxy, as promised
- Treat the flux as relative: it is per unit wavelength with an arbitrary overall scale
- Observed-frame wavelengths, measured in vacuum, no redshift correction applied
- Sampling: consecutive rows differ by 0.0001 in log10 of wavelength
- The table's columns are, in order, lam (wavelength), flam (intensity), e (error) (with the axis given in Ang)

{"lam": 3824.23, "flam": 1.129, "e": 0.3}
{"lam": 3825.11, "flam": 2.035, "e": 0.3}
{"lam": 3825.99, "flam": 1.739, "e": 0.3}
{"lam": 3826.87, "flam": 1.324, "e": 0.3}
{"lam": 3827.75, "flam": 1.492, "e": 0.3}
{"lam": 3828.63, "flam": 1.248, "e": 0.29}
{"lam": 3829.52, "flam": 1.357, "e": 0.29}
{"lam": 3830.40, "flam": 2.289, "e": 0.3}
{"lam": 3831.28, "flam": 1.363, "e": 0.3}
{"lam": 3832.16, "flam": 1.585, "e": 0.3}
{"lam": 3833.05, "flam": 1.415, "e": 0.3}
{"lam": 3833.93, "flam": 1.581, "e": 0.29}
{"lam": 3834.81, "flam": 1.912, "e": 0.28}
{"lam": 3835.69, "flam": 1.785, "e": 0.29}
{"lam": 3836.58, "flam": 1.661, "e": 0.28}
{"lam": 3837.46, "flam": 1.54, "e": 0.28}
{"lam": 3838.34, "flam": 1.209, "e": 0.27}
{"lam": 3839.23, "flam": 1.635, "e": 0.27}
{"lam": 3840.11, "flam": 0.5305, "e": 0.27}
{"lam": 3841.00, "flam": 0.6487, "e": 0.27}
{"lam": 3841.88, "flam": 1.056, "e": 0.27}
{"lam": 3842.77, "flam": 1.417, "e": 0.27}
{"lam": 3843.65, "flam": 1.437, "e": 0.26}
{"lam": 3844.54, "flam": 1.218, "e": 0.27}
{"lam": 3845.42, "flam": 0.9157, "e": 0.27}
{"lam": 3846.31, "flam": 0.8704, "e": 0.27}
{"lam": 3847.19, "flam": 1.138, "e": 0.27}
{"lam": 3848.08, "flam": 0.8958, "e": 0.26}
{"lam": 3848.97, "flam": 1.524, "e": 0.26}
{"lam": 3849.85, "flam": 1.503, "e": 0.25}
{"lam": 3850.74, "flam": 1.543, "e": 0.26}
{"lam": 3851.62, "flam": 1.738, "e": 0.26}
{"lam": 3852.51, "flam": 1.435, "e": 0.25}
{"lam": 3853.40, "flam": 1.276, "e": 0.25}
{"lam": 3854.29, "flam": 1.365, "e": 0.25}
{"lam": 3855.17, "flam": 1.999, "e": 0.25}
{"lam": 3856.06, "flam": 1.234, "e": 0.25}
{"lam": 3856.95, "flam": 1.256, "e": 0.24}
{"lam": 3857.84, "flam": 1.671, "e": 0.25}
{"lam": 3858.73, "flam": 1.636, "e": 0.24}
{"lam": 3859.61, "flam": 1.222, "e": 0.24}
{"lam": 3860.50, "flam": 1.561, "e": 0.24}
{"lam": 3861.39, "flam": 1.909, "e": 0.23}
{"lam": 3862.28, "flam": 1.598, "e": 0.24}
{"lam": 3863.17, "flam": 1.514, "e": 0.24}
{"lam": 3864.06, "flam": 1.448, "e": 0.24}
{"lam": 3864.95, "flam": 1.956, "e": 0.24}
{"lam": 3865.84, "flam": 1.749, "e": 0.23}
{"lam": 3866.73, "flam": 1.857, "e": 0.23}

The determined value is 1.67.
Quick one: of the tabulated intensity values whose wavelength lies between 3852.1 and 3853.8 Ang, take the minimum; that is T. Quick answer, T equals 1.276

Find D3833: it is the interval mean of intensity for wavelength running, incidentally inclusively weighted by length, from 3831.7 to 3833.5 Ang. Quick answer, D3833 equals 1.5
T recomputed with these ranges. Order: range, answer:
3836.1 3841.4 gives 0.5305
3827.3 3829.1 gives 1.248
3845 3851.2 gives 0.8704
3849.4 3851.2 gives 1.503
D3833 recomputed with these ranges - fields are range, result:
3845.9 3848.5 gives 0.971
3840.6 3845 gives 1.16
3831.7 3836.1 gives 1.65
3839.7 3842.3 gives 0.745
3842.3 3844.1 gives 1.42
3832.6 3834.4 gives 1.5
